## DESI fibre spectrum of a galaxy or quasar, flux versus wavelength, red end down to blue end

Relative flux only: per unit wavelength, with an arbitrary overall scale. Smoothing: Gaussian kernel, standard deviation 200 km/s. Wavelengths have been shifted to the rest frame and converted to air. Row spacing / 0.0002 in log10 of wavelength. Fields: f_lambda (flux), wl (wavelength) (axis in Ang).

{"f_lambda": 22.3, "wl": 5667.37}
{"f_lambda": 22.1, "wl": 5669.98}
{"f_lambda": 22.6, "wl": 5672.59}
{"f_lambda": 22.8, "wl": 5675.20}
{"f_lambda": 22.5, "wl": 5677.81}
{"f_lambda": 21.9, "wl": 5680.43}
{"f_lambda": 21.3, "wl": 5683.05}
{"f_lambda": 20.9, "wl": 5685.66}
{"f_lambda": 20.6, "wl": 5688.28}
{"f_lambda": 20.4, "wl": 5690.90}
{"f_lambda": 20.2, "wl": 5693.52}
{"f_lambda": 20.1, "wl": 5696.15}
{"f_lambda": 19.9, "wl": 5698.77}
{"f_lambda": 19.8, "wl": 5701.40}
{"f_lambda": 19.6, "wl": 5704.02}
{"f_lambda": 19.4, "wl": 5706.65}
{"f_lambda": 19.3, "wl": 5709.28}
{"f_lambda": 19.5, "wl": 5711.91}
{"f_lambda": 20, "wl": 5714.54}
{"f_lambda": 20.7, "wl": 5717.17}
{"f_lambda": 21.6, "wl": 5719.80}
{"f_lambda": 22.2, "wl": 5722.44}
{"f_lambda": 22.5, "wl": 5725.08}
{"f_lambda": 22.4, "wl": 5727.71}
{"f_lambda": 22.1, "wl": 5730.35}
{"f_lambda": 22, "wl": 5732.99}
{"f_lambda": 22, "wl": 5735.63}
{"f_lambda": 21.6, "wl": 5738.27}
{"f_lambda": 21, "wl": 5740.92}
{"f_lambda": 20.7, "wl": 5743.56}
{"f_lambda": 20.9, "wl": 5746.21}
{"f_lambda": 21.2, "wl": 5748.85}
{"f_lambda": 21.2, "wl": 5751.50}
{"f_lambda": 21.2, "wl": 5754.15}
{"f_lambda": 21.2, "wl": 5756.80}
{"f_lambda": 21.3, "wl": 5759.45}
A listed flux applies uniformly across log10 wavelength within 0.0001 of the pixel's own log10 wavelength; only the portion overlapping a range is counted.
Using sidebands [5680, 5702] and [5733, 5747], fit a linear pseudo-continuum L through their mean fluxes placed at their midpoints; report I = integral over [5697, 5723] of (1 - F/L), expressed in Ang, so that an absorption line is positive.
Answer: 0.9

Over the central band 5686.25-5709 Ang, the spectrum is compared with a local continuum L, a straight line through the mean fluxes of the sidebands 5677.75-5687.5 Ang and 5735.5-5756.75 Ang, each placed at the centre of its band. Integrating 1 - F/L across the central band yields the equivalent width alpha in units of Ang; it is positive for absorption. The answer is 1.5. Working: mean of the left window 21.5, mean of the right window 21.2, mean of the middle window 20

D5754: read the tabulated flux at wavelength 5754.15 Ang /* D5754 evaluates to 21.2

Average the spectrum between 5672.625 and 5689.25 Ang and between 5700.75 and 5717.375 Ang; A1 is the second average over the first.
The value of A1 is 0.91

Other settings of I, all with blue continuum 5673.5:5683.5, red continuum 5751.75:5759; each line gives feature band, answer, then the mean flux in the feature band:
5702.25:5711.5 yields 1.0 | 19.5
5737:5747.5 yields 0.2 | 21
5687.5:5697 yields 0.7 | 20.3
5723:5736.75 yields -0.4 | 22.2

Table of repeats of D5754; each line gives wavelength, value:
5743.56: 20.7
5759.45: 21.3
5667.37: 22.3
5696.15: 20.1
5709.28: 19.3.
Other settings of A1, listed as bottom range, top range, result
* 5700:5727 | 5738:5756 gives 1.03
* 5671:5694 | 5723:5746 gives 1.01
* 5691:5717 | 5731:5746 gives 1.08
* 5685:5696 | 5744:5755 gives 1.03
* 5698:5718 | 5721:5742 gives 1.11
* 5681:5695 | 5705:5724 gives 0.98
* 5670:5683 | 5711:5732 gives 0.96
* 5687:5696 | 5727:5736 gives 1.09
